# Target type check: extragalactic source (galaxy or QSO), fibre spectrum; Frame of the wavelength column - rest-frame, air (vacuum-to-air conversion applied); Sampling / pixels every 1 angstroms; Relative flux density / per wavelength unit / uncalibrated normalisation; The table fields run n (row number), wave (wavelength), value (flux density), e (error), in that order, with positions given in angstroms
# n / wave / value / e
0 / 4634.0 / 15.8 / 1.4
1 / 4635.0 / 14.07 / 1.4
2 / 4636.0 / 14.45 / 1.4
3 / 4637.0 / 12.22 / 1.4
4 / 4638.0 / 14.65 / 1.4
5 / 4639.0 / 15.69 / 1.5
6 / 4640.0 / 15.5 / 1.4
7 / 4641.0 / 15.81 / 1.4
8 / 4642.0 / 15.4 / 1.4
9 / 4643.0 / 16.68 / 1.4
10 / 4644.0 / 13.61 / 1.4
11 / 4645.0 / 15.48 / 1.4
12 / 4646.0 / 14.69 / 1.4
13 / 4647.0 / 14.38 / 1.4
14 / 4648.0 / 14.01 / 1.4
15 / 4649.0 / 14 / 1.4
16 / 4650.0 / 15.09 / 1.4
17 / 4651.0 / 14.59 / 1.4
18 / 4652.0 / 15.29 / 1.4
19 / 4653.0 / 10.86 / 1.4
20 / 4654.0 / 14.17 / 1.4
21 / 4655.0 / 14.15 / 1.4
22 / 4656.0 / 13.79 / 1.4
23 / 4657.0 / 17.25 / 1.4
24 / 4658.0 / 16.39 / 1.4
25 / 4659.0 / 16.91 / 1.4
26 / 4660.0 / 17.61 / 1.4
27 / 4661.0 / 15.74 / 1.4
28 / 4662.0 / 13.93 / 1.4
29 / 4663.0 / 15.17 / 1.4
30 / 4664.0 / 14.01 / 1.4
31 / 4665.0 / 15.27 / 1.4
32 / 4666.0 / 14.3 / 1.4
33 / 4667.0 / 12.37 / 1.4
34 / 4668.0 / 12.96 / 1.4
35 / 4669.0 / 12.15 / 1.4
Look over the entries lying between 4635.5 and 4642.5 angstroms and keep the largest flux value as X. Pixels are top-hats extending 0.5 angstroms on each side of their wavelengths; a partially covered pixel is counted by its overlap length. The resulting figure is 15.81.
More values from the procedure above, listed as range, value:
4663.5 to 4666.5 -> 15.27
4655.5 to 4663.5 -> 17.61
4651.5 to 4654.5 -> 15.29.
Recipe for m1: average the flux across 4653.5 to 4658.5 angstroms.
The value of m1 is 15.2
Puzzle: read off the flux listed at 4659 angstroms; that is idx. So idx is 16.91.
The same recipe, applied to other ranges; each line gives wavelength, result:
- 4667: 12.37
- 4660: 17.61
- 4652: 15.29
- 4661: 15.74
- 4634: 15.8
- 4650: 15.09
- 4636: 14.45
